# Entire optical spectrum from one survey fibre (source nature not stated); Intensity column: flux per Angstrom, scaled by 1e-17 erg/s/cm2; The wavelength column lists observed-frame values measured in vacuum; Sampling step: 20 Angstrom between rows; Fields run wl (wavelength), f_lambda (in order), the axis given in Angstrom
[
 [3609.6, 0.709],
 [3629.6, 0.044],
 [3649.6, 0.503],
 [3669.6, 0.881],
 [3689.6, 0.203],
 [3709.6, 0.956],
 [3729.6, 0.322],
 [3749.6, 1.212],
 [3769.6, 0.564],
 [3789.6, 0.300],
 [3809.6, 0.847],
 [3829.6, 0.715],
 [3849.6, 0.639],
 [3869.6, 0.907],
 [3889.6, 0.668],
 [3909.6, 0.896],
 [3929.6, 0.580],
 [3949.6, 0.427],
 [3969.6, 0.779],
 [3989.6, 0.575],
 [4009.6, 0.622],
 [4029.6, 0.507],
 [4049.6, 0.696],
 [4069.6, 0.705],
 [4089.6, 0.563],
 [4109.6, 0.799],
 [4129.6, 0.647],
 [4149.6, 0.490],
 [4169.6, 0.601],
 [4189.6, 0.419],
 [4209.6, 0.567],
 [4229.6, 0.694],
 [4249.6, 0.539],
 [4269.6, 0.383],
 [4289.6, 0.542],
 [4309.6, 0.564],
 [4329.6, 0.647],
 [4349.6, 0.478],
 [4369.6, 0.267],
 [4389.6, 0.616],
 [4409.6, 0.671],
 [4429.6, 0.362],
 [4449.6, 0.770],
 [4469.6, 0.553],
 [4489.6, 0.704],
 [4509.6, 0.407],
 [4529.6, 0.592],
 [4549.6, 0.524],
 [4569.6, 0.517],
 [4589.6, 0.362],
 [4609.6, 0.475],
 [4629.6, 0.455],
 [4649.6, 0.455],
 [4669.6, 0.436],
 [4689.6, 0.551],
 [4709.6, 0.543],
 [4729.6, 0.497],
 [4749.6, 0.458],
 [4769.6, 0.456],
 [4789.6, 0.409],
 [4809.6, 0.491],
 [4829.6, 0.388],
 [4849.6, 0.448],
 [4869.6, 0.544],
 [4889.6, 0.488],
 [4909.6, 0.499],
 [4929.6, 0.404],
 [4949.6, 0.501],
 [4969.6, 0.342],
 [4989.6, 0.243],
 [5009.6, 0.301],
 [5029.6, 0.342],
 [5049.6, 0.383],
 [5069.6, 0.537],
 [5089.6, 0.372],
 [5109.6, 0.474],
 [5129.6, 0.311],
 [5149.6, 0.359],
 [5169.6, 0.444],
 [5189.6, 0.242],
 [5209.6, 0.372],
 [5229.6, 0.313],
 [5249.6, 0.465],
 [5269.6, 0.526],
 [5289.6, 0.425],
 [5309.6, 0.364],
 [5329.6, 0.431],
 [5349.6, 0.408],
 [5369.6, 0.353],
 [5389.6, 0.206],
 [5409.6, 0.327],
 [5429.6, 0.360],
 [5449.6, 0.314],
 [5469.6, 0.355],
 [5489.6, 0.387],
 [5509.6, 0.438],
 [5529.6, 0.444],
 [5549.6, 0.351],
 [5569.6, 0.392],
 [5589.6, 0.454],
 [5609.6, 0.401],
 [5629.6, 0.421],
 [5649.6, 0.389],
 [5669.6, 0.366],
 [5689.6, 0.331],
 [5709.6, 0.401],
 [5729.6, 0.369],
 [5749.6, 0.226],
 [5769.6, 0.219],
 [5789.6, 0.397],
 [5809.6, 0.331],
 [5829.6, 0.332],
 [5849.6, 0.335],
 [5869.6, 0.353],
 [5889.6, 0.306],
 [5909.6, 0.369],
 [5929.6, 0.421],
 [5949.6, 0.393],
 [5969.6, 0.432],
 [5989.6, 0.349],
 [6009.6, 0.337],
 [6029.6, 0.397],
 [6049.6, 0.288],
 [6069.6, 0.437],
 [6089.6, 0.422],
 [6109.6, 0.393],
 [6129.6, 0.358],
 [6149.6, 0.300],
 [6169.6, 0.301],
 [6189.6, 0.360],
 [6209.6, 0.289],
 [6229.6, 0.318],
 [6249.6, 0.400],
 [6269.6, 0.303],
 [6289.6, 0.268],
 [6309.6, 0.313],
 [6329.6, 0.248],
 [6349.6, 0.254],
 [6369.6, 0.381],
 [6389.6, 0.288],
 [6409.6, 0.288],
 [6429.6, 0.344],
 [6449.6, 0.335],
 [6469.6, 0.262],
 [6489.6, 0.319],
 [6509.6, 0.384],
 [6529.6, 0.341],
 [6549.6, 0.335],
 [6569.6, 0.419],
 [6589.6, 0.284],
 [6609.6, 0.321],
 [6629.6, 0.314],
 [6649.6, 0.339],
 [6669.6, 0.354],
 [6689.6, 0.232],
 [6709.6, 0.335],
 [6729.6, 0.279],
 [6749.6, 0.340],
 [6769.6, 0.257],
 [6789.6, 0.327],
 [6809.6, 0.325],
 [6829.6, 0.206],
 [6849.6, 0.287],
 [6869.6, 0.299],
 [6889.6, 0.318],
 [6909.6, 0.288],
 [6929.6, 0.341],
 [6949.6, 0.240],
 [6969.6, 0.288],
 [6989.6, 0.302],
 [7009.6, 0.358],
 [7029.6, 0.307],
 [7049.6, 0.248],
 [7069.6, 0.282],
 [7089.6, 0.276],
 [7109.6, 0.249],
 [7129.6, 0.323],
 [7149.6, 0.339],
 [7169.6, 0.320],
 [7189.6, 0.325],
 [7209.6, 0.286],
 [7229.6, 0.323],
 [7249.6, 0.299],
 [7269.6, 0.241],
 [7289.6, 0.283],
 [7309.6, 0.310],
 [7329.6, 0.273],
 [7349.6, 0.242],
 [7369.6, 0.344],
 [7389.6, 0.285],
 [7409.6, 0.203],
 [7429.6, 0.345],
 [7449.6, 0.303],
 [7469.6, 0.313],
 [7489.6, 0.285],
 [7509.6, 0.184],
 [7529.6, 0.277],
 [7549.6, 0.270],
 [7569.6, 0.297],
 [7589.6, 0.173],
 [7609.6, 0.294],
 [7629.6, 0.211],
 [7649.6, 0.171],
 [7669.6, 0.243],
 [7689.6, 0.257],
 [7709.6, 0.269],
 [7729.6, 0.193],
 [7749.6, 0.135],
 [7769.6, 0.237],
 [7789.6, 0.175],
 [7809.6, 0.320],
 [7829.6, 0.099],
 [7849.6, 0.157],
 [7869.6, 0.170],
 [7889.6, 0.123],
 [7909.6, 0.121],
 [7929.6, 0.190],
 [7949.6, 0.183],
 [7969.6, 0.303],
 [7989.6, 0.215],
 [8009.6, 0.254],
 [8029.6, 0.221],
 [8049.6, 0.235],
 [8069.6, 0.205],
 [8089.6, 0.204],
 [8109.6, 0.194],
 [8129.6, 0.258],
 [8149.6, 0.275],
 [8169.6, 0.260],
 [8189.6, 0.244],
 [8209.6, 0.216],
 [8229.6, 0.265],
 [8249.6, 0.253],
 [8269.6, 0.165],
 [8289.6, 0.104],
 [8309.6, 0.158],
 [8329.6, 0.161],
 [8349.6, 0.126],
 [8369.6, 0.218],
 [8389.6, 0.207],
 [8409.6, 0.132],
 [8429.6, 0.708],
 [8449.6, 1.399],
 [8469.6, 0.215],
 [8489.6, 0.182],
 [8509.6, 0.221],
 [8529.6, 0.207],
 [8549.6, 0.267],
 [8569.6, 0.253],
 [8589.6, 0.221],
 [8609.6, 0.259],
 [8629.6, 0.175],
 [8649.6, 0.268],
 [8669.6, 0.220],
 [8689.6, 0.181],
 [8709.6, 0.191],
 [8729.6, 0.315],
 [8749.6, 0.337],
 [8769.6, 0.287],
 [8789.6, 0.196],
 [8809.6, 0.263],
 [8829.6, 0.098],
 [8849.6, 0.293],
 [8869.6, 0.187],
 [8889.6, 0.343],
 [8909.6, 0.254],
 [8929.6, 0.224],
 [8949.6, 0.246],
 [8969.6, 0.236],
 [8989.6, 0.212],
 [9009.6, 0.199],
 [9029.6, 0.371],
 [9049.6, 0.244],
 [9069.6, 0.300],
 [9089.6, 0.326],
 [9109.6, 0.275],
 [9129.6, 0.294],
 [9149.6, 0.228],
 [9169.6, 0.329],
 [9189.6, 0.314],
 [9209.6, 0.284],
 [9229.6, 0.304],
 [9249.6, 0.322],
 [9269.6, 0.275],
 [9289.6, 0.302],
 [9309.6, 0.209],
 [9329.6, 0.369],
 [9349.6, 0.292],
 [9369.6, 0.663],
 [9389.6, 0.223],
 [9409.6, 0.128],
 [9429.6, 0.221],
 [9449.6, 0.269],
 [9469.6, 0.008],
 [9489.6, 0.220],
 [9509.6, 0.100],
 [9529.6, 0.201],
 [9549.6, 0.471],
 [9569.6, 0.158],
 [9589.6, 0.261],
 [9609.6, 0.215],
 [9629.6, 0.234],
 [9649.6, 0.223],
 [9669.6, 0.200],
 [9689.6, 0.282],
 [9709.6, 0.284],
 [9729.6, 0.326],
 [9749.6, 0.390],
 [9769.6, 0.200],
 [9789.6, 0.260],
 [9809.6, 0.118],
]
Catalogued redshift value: 1.26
